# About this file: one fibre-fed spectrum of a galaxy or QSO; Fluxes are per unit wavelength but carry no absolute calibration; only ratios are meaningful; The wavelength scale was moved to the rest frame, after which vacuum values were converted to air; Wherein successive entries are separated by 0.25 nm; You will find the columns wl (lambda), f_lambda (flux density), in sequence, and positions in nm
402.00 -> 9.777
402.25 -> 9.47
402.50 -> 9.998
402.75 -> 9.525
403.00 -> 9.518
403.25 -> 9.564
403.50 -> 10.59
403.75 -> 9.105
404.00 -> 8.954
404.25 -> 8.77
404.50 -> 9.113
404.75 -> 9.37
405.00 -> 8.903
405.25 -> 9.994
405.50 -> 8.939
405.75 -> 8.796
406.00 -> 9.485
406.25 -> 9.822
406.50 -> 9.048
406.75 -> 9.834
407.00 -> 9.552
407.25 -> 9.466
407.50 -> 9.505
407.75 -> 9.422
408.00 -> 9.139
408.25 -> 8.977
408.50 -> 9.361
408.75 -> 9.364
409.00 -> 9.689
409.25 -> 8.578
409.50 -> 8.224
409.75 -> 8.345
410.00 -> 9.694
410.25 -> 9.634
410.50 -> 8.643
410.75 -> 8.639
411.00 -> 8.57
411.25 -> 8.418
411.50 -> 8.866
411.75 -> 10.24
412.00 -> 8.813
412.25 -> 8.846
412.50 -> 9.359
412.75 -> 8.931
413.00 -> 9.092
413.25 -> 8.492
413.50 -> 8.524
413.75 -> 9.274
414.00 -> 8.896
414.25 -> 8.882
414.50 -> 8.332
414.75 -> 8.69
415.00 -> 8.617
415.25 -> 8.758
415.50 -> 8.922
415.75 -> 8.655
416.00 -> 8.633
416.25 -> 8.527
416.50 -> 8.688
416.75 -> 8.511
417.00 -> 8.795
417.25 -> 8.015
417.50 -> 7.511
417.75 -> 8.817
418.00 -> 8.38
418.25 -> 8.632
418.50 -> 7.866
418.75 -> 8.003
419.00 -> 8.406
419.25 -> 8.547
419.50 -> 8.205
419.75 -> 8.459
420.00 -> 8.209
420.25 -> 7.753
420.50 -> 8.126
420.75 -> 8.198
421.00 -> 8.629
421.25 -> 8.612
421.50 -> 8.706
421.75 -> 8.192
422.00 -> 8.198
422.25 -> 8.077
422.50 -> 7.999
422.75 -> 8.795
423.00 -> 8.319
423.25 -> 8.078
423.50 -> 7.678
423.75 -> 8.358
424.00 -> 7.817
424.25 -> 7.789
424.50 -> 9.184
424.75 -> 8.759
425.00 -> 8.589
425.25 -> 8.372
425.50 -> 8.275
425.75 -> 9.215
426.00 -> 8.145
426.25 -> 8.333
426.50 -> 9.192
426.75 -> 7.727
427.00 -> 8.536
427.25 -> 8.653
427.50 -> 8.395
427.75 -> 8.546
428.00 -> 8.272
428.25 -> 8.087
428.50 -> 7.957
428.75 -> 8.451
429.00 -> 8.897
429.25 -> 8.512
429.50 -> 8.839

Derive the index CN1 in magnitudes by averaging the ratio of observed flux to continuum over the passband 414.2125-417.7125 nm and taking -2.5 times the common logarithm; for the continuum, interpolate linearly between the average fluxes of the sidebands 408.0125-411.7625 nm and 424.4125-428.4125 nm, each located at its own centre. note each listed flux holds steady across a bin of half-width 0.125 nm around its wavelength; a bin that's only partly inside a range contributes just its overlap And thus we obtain 0.03 mag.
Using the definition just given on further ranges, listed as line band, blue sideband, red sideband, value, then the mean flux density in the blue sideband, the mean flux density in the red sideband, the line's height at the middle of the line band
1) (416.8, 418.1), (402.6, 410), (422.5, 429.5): 0.060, 9.28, 8.41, 8.79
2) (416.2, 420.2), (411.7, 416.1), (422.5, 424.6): 0.032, 8.86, 8.23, 8.58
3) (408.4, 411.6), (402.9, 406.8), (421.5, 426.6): 0.020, 9.35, 8.37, 9.09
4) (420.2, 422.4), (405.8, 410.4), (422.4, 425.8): 0.029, 9.27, 8.36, 8.52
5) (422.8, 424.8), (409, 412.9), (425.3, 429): 0.037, 8.95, 8.43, 8.54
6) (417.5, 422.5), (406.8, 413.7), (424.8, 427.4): 0.055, 9.06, 8.51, 8.72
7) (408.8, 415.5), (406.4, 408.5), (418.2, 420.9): 0.003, 9.37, 8.21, 8.92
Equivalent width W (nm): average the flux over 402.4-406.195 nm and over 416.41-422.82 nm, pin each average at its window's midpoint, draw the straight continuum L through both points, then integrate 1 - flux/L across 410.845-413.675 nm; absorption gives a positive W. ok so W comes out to -0.03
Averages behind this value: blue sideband 9.38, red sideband 8.31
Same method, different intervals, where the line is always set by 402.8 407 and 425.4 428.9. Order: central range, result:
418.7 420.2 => 0.078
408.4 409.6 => 0.019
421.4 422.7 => 0.057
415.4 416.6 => 0.029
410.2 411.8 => 0.034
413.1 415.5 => 0.063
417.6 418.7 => 0.054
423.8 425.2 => 0.018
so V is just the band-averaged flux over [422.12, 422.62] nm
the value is 8.04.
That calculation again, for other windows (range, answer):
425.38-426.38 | 8.5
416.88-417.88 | 8.28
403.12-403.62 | 10.1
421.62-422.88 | 8.25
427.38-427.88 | 8.47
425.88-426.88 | 8.35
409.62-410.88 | 8.99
